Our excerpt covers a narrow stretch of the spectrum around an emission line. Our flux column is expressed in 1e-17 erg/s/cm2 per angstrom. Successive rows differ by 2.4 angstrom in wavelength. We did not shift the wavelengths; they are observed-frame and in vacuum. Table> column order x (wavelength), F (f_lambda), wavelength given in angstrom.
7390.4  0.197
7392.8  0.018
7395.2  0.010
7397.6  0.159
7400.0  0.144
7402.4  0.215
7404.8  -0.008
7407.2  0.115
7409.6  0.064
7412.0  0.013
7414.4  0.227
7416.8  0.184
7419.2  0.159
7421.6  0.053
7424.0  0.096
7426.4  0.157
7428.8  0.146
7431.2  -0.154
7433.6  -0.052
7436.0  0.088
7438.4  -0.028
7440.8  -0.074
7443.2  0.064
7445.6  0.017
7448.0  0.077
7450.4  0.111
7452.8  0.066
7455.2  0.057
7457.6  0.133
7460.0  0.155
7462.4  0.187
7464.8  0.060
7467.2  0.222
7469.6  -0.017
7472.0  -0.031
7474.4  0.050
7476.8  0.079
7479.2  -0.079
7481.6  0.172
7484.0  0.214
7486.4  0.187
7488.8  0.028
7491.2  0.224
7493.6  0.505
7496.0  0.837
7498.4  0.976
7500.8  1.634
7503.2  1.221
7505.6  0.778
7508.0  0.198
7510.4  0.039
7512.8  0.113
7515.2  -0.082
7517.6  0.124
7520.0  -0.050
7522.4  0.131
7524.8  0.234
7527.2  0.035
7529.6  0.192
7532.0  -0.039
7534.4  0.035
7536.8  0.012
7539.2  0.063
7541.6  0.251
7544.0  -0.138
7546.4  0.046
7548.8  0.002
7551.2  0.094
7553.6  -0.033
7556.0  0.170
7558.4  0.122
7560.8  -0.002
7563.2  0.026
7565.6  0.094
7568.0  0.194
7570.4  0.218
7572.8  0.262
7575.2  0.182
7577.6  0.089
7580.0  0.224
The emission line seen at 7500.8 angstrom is [O II] 3727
